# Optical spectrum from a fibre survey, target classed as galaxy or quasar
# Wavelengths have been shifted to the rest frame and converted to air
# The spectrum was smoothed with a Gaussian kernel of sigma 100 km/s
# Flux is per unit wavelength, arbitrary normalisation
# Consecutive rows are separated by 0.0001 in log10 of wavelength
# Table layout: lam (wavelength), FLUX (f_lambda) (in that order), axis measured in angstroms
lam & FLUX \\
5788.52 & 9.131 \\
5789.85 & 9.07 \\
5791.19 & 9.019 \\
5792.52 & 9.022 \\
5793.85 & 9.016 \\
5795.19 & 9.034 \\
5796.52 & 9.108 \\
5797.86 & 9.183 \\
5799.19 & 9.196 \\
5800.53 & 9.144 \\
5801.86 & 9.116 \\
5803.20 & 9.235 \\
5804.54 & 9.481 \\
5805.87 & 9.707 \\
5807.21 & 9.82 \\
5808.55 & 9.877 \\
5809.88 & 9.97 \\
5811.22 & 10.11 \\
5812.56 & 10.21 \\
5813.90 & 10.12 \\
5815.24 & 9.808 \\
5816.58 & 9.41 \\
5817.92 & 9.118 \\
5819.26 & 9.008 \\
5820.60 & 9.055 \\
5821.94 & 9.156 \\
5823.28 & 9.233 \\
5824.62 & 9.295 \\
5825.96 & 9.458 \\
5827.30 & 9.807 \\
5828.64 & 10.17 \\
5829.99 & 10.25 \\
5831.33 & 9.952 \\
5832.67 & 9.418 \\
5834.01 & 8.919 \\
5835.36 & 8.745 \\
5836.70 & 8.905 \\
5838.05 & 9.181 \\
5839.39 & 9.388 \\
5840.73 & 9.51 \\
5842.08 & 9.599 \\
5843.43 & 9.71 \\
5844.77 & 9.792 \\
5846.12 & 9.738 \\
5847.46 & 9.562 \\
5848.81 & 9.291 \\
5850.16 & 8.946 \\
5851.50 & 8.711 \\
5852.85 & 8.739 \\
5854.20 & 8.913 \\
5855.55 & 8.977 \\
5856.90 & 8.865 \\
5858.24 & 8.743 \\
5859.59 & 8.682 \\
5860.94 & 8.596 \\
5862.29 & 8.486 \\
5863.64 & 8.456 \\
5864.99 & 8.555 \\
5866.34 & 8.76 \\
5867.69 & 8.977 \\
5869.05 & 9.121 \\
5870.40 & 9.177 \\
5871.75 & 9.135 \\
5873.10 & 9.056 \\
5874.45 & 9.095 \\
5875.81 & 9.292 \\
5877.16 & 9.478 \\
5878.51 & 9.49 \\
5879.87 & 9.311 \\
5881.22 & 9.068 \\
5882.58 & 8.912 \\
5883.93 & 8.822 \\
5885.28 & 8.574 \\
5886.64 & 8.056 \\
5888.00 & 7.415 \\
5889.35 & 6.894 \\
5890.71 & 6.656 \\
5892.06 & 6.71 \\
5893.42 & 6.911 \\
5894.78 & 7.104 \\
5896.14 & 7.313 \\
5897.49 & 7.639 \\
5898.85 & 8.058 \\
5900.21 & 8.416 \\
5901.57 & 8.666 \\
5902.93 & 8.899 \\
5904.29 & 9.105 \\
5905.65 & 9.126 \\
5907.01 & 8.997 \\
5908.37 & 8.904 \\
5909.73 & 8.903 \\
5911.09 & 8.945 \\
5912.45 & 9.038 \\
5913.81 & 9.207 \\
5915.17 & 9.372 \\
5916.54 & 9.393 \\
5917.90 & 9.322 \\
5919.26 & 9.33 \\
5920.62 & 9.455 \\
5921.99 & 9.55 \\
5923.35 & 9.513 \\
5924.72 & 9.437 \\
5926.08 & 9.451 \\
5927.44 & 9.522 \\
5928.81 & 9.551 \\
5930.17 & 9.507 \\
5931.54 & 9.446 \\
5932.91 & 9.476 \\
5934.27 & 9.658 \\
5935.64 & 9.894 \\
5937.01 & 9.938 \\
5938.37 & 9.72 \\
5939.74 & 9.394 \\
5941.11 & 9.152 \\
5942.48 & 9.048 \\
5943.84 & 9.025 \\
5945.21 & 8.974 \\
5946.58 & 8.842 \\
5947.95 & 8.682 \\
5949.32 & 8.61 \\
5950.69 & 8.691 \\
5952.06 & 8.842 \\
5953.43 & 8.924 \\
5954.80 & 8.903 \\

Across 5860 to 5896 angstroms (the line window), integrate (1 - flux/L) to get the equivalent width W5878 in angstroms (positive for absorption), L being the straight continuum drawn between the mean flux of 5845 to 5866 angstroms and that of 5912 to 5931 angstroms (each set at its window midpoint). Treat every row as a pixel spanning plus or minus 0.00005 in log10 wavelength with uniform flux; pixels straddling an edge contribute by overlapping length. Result 2.5 angstroms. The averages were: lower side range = 8.9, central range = 8.45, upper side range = 9.41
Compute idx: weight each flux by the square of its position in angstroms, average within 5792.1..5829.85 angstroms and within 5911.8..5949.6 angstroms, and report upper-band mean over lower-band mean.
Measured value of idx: 1.0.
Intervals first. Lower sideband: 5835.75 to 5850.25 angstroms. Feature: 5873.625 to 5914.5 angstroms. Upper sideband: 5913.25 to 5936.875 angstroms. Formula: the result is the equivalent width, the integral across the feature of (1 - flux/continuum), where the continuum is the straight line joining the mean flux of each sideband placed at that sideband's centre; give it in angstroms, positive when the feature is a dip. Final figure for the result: 4.44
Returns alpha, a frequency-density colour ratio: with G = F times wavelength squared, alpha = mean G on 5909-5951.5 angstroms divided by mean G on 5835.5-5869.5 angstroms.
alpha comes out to 1.1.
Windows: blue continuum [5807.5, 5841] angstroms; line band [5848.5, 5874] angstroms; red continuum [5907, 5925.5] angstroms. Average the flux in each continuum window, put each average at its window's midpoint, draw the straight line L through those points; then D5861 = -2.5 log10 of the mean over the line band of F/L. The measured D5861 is 0.07 mag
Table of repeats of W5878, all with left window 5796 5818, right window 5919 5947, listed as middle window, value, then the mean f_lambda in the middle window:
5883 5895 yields 2.5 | 7.51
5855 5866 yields 1.0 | 8.67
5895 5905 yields 1.3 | 8.25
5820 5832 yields -0.1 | 9.6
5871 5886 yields 0.6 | 9.11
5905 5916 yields 0.5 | 9.06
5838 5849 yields 0.0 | 9.56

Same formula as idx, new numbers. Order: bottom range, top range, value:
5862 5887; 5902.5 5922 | 1.04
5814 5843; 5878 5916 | 0.91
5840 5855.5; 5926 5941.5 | 1.06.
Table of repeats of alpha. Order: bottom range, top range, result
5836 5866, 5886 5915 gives 0.92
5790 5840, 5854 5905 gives 0.92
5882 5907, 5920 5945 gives 1.20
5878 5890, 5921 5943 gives 1.14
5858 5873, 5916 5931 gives 1.10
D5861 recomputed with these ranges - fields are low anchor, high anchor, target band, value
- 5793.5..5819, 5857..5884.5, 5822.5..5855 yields -0.02 mag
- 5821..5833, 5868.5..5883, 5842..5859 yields 0.03 mag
